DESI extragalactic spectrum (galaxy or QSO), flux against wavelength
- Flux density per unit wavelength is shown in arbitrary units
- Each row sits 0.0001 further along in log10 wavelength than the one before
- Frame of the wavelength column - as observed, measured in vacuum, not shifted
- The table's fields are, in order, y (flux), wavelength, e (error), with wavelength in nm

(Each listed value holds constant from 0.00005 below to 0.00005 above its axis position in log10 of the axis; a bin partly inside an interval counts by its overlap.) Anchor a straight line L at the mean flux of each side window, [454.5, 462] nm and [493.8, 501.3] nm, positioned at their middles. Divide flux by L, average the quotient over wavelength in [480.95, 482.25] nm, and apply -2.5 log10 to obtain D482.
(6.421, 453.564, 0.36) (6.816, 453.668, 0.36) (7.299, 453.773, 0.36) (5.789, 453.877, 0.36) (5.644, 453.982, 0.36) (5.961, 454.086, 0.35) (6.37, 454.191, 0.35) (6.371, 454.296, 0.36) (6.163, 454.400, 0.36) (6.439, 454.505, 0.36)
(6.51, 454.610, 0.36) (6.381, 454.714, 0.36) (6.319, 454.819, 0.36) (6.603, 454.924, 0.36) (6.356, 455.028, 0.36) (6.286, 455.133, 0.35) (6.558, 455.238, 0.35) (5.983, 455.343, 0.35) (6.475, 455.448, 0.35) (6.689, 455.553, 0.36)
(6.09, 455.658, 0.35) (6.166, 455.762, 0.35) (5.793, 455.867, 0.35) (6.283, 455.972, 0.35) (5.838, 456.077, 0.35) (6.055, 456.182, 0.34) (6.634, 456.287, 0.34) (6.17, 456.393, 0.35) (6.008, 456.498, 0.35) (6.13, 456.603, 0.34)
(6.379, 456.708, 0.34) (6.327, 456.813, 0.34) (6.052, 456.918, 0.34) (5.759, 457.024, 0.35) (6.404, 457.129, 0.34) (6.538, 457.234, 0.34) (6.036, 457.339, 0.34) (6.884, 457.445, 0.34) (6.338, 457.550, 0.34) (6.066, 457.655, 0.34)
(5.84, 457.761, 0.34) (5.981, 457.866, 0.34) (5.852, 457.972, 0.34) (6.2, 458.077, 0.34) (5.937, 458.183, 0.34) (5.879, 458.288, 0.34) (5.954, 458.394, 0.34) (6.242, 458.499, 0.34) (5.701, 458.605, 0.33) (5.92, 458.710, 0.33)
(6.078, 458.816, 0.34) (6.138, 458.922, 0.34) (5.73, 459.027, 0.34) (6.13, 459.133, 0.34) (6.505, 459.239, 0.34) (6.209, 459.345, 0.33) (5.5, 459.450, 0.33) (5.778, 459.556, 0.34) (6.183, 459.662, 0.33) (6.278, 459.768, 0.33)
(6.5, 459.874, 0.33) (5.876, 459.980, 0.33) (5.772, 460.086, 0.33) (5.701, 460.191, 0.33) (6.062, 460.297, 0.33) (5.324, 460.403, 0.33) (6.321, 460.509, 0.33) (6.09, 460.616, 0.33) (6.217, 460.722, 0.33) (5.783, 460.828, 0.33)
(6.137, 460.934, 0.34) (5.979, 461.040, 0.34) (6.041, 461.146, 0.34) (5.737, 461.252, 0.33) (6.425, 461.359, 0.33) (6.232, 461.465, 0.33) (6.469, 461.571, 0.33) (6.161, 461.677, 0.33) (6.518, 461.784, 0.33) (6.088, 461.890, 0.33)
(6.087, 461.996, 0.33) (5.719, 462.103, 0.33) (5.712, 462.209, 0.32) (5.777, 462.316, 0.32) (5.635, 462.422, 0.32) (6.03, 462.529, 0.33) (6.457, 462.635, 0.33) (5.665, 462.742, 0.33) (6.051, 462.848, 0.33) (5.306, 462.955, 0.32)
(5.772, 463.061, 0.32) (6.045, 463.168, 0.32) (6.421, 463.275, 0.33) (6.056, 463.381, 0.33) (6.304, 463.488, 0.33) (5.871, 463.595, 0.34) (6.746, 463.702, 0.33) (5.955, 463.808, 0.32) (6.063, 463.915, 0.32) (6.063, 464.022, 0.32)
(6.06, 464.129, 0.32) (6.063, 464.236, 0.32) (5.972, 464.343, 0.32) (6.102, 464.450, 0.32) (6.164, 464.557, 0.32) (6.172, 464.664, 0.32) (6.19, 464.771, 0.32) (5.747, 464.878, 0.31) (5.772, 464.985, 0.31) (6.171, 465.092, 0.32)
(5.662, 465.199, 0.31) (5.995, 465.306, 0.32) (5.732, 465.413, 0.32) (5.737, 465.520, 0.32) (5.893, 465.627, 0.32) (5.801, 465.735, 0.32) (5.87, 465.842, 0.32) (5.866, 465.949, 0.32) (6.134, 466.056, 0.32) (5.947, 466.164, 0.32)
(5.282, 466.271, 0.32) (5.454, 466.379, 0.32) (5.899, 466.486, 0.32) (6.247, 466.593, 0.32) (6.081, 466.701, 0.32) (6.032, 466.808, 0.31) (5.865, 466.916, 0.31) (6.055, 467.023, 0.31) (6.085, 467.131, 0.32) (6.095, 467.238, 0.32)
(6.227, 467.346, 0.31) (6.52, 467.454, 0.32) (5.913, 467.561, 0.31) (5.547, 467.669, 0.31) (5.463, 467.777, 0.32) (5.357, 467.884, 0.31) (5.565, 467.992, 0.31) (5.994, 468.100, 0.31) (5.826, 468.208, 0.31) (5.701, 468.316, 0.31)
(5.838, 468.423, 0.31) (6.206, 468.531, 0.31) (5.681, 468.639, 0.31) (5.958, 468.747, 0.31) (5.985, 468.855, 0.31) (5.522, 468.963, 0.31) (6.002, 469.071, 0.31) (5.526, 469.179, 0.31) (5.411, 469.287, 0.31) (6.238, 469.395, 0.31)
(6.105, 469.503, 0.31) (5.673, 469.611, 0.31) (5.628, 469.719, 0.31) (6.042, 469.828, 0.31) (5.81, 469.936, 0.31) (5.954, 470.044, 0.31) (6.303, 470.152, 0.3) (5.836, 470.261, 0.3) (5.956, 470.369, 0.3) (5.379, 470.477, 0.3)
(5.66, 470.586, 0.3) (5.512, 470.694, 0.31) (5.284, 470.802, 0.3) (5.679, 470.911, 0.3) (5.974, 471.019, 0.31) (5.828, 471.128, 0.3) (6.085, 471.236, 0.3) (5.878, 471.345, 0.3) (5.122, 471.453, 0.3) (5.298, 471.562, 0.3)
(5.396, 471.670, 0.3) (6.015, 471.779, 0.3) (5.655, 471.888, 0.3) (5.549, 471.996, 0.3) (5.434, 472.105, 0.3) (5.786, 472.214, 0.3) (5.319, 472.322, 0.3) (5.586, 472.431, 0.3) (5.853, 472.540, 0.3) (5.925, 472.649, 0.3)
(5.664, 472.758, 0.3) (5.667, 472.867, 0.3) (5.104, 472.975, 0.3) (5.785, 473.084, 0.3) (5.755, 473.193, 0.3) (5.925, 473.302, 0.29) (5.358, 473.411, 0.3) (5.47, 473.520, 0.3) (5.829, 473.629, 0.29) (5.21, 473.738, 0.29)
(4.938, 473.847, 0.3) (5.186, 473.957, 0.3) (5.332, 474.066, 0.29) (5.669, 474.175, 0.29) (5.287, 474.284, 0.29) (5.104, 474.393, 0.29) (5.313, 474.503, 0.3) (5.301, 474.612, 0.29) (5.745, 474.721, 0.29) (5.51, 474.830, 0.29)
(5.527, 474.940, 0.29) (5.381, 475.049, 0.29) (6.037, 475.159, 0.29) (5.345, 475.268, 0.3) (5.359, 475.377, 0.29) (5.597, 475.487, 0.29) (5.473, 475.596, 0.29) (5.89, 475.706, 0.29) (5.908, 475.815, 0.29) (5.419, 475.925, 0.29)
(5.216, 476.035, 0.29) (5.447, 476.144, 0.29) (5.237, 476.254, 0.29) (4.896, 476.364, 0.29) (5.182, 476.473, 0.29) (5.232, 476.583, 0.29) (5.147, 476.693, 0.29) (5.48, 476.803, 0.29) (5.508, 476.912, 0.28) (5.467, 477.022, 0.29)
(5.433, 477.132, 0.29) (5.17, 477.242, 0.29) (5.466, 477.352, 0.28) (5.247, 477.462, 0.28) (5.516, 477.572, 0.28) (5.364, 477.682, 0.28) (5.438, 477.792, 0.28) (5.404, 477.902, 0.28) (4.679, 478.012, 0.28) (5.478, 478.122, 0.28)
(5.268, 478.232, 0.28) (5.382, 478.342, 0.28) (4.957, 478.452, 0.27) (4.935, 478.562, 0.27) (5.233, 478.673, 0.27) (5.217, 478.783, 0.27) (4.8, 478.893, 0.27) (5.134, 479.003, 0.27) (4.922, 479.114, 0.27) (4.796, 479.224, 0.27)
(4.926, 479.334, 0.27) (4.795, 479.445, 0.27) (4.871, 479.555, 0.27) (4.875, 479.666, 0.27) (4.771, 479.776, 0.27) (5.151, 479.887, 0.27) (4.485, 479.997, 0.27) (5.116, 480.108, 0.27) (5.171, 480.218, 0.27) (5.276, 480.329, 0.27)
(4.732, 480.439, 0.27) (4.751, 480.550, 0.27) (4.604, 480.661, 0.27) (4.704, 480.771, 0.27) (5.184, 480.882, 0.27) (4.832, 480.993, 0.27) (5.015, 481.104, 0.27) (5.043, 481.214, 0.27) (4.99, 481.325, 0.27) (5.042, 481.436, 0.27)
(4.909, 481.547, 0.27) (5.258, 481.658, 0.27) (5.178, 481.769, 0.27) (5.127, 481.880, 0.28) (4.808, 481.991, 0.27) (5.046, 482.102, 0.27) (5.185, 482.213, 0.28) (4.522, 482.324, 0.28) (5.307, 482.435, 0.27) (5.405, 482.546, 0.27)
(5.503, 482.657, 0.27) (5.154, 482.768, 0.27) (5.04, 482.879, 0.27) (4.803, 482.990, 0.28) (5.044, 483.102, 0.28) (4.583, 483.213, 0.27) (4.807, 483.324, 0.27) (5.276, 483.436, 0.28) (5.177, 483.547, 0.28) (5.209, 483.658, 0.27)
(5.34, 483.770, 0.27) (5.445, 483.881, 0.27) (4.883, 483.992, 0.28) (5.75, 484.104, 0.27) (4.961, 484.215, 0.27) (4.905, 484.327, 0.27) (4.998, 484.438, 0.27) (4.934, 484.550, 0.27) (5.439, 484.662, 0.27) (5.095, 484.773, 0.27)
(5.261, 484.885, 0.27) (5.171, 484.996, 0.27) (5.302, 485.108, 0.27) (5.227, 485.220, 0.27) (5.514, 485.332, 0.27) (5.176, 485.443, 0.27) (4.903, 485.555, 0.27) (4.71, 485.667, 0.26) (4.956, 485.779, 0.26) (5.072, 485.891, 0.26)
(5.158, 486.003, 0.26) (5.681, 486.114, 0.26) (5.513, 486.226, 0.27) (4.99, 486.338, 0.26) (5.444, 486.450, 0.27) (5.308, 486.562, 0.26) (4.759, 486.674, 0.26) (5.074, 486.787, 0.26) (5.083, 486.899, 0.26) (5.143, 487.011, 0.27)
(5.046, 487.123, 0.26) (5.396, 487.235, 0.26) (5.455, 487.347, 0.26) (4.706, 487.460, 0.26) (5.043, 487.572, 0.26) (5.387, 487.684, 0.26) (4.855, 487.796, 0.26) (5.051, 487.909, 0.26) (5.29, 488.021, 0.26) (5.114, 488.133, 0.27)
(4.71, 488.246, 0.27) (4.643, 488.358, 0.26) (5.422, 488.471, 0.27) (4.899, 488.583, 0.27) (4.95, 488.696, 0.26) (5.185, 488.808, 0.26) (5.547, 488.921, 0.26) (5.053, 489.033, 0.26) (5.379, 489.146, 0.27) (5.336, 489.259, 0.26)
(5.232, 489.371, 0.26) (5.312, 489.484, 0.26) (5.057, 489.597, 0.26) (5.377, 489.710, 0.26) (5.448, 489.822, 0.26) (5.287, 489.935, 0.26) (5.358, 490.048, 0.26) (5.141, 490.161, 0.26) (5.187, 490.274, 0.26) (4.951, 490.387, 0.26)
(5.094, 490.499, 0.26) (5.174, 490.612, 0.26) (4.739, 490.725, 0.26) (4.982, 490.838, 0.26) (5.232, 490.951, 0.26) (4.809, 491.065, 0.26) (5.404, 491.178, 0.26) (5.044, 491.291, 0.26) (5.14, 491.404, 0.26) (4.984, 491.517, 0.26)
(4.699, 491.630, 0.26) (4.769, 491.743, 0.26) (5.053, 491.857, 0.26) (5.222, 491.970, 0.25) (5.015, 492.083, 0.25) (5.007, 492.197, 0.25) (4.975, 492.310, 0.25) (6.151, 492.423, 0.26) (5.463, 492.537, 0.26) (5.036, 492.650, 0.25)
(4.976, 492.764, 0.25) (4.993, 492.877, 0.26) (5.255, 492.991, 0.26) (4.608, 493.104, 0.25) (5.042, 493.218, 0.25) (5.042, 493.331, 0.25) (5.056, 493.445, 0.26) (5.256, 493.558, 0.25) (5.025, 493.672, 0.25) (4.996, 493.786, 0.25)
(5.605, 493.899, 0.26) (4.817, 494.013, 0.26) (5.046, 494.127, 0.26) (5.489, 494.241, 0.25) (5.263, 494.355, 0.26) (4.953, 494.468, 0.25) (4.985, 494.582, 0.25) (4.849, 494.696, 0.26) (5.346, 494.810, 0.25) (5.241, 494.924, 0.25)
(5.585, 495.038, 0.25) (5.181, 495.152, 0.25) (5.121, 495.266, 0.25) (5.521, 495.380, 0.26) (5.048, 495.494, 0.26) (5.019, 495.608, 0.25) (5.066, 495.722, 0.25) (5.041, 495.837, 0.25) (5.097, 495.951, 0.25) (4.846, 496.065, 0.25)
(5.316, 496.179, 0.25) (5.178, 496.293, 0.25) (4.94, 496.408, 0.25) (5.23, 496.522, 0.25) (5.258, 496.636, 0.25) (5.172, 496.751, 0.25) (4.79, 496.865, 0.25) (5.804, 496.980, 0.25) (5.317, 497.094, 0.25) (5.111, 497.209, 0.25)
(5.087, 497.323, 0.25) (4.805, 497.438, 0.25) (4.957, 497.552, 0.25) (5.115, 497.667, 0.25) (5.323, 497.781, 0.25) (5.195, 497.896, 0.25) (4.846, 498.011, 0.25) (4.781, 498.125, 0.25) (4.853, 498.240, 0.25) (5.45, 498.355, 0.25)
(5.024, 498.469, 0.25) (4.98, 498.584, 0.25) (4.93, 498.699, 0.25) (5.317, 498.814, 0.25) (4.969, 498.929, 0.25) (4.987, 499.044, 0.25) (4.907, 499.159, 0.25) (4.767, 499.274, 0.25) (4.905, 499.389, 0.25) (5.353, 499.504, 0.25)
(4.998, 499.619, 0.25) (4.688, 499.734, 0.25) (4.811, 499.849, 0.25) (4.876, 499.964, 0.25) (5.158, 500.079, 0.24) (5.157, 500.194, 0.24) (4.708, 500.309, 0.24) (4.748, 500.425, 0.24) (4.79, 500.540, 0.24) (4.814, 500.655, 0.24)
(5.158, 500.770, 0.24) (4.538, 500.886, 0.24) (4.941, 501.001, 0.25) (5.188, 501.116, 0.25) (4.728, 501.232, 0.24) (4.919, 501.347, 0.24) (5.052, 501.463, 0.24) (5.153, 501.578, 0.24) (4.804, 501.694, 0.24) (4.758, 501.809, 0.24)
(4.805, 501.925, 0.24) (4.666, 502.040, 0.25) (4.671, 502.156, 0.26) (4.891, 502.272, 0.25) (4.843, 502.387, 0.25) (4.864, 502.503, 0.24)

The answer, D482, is 0.10 mag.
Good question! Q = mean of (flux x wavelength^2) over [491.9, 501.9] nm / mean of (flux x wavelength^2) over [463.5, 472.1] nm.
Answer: 0.98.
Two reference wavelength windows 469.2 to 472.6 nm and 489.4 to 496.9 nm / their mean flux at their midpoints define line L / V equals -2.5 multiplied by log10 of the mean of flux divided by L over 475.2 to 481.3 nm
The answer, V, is 0.07 mag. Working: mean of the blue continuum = 5.72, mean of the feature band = 5.16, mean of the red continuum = 5.13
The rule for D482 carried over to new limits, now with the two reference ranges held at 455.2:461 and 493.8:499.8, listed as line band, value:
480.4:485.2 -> 0.08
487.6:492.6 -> 0.03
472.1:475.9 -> 0.03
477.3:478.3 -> 0.05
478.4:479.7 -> 0.13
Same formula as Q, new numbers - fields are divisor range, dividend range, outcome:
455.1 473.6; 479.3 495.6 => 0.95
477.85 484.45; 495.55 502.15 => 1.07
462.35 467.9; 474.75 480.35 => 0.93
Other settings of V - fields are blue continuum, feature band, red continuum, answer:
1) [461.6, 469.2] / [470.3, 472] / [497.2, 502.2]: 0.024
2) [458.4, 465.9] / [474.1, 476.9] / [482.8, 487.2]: 0.014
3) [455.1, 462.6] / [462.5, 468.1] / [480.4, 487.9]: -0.022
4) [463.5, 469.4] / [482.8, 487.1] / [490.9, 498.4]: 0.053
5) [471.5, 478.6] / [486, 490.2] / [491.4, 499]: 0.010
